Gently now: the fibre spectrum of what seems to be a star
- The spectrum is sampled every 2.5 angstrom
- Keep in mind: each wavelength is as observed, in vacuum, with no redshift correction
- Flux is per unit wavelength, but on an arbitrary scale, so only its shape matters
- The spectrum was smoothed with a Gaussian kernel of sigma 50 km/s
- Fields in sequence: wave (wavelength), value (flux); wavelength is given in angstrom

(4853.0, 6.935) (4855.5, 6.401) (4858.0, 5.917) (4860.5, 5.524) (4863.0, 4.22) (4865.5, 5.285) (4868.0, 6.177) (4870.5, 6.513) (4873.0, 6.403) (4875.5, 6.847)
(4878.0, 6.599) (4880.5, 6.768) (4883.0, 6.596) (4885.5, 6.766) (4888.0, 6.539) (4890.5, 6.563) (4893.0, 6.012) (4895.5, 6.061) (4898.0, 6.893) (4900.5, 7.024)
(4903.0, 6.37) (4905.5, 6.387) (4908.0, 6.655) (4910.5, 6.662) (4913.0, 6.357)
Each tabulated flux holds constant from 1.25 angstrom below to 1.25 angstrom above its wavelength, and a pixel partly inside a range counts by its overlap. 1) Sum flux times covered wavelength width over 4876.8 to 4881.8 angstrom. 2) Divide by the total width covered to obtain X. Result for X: 6.68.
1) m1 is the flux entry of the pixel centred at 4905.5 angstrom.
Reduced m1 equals 6.387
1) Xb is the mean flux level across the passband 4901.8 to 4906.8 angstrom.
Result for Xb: 6.38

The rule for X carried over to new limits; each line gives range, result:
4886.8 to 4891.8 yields 6.55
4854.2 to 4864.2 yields 5.53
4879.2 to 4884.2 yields 6.68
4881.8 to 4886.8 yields 6.68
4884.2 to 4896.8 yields 6.39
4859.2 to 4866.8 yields 5.02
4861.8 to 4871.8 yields 5.56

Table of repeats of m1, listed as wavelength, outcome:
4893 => 6.012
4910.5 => 6.662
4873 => 6.403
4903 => 6.37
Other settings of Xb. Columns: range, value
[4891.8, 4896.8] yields 6.05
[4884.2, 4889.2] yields 6.65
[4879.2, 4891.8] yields 6.64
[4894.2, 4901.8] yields 6.65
